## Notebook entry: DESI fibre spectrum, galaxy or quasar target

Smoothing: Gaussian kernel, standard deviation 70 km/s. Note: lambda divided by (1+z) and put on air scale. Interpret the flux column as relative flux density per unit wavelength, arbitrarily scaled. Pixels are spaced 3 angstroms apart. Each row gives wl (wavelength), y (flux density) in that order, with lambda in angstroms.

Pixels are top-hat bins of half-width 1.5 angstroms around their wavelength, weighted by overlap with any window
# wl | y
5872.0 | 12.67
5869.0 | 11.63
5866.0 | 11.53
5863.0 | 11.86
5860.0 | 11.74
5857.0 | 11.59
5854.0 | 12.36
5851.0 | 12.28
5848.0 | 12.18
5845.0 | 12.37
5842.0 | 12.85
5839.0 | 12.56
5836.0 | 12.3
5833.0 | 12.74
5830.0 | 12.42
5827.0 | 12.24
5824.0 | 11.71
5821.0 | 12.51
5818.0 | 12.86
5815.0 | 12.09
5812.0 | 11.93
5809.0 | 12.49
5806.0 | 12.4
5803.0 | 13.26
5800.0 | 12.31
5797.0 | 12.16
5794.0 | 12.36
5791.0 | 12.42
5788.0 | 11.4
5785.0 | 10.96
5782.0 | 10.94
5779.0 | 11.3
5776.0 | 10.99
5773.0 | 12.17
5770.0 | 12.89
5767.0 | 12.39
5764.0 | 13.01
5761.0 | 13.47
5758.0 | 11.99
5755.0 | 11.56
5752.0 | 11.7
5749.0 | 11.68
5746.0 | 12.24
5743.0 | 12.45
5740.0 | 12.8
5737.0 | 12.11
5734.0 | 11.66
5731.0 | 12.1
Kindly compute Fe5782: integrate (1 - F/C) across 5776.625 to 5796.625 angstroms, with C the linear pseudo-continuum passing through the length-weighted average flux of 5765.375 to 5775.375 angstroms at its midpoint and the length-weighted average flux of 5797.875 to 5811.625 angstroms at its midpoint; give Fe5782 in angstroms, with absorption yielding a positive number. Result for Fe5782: 1.4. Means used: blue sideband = 12.4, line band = 11.6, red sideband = 12.5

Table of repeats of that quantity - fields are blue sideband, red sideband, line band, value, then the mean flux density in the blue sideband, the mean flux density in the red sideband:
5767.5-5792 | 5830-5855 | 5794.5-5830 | -0.9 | 11.6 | 12.5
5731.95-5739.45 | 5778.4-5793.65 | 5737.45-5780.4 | -1.5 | 12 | 11.5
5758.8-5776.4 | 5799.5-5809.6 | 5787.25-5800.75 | 0.5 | 12.6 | 12.7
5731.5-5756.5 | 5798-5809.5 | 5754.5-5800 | 1.2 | 12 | 12.6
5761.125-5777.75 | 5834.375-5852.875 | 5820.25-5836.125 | 0.1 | 12.4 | 12.4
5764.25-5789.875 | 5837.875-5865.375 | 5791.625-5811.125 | -1.0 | 11.7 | 12.2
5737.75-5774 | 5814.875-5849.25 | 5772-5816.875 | 1.6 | 12.4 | 12.4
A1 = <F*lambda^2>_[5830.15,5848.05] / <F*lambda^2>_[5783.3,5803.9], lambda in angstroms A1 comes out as 1.05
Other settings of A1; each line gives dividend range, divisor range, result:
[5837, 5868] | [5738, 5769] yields 1.02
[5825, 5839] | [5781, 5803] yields 1.06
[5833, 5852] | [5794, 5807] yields 1.01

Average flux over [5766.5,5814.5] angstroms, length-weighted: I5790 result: 12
